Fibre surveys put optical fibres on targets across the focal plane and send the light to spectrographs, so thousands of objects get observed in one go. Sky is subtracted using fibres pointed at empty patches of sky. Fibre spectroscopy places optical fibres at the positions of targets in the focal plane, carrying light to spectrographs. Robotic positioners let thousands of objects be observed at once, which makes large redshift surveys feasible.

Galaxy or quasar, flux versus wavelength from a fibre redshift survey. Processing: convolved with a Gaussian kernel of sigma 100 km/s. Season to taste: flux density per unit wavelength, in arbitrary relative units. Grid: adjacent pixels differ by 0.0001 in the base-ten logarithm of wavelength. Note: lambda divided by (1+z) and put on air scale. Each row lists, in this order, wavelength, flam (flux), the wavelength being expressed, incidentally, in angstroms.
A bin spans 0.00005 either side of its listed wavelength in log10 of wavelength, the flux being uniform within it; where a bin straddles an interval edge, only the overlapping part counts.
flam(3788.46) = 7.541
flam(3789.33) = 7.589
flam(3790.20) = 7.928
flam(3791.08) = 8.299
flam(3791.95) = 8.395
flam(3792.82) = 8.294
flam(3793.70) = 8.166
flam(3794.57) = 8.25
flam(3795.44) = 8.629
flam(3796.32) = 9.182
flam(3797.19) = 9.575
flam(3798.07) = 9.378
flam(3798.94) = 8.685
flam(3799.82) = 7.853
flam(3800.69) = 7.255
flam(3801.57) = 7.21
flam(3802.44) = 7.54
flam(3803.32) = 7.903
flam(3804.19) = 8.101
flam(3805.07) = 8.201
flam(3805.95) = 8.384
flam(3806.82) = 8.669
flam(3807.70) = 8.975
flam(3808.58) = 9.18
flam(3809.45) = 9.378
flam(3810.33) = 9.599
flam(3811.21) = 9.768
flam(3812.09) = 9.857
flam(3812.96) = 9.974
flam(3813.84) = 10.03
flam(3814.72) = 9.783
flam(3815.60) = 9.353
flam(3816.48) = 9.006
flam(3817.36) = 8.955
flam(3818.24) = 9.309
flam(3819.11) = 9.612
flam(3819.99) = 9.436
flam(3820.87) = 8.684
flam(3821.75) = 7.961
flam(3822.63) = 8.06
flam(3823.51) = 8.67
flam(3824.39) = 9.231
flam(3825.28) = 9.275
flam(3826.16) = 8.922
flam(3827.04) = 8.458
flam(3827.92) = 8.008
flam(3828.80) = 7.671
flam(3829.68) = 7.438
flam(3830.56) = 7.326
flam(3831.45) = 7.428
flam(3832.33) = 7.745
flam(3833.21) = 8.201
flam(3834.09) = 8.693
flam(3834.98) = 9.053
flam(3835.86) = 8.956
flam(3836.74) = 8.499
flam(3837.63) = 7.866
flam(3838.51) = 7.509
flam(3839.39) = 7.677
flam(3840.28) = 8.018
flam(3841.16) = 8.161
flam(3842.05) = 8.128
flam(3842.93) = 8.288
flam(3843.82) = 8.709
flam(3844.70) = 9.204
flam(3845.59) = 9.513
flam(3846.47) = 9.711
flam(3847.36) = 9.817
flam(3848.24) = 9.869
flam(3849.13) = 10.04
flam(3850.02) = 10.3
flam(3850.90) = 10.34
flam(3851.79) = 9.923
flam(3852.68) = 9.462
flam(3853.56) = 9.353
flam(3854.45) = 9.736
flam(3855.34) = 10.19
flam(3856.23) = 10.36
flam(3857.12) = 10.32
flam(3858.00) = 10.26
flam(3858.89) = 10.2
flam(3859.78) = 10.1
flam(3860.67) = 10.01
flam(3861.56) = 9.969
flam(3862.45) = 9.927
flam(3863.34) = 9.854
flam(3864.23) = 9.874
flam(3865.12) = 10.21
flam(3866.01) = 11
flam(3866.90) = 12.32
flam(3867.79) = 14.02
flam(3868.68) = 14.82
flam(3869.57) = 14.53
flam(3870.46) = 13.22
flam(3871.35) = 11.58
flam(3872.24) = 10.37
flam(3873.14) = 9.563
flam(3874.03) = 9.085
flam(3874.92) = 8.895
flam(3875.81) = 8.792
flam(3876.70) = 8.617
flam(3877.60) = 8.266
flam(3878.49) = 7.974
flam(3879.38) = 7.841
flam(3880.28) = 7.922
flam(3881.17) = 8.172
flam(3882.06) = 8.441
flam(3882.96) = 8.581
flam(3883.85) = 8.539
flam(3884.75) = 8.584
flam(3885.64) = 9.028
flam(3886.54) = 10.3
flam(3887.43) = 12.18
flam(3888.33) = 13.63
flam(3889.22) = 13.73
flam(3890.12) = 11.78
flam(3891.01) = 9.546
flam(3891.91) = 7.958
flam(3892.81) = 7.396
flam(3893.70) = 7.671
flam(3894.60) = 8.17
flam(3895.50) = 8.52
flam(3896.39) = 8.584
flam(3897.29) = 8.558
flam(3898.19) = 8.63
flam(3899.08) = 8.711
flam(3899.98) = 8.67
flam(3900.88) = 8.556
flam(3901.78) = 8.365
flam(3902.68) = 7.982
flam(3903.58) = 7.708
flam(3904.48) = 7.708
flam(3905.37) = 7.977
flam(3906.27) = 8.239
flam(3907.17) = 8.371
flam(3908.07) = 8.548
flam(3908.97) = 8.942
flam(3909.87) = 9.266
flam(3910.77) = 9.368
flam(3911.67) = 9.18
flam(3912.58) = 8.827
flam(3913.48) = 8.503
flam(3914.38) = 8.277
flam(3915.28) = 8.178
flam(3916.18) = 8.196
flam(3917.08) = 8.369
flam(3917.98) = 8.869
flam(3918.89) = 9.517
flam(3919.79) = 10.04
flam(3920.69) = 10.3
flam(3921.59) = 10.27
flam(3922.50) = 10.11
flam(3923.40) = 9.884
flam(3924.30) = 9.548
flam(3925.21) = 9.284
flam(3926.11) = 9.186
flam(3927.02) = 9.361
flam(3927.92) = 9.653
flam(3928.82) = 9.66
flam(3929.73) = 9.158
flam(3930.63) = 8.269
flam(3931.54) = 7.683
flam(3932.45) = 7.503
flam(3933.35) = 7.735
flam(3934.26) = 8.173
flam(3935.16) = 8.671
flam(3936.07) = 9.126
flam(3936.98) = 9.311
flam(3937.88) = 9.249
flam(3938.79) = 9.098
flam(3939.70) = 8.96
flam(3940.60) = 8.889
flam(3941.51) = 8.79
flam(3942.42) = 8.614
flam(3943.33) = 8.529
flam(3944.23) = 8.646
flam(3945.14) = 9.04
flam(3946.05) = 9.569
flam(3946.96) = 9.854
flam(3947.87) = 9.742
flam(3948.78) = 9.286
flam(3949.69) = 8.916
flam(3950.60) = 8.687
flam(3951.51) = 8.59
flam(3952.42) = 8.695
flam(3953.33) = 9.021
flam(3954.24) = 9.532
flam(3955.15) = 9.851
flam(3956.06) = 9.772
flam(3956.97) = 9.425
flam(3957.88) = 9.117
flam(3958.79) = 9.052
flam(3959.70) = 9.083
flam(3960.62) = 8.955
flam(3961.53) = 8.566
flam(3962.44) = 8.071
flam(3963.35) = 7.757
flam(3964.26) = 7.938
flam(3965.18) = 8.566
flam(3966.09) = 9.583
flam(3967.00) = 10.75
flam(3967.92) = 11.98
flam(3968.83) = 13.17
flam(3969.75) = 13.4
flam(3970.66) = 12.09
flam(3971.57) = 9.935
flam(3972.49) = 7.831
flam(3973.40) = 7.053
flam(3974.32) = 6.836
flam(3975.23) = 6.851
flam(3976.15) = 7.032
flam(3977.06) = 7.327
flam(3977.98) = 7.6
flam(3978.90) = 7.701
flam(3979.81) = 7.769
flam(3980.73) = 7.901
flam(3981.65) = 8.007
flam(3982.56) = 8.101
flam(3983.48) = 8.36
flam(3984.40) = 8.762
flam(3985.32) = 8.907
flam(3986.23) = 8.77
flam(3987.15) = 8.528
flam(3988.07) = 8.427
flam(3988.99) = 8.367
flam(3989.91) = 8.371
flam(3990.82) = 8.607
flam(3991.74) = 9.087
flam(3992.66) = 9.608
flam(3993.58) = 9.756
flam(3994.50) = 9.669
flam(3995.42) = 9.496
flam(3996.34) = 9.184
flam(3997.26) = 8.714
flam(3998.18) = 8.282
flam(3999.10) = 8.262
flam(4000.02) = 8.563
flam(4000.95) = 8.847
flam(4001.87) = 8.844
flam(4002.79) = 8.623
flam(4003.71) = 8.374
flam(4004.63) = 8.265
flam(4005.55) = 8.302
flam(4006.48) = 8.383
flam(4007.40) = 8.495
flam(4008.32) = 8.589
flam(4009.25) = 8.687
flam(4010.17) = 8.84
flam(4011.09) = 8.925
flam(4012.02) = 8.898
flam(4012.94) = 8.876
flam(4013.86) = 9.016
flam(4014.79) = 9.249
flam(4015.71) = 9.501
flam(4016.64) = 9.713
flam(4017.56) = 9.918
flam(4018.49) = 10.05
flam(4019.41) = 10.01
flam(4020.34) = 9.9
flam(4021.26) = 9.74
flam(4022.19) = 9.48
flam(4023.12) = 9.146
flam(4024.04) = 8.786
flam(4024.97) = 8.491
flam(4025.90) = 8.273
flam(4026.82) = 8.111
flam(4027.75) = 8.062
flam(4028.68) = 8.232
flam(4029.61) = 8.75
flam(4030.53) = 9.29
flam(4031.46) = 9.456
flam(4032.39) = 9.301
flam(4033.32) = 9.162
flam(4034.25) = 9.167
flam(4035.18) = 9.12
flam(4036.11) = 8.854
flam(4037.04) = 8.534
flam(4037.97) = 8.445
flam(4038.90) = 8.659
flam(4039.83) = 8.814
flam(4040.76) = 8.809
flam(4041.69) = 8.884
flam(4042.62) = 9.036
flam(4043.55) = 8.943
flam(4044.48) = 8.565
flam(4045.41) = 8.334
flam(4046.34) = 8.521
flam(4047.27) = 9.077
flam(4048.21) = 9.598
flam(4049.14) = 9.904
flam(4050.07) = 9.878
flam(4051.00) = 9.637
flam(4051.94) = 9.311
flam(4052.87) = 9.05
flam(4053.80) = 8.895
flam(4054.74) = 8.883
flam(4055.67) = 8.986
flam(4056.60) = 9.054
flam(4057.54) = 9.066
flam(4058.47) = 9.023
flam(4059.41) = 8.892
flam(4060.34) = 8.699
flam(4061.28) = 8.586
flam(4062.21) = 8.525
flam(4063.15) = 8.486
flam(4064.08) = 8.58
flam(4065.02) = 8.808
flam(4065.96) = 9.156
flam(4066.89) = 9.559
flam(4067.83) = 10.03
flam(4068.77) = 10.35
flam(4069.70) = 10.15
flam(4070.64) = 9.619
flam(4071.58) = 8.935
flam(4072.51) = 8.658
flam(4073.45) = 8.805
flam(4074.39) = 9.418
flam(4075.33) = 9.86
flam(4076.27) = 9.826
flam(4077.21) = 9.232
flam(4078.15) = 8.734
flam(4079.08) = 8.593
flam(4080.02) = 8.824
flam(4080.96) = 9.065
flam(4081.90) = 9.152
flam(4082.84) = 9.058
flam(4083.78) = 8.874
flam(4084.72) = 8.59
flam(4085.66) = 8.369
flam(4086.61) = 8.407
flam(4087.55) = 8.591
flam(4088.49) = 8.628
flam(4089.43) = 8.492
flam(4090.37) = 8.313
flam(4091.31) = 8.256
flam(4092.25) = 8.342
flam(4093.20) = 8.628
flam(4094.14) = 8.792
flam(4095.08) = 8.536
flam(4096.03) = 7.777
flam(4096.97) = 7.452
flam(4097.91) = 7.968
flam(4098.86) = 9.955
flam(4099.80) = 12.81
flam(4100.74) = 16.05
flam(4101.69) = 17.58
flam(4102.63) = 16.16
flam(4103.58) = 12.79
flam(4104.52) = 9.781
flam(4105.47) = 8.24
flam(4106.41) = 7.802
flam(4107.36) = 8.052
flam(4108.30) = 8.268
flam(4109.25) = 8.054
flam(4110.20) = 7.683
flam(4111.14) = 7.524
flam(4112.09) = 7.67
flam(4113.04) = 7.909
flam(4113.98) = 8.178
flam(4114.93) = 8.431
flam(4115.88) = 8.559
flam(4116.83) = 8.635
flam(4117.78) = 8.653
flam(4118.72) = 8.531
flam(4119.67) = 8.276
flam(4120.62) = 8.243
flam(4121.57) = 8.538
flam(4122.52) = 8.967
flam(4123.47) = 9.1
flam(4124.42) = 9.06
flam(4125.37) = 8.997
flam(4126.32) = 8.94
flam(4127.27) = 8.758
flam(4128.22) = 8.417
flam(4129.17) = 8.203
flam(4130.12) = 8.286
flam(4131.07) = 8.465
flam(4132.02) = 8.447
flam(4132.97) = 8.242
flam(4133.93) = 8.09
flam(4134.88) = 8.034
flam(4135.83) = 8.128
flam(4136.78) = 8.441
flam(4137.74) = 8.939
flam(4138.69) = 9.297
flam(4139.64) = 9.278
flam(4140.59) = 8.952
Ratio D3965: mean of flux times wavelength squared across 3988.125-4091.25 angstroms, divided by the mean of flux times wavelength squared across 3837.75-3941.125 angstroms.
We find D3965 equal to 1.0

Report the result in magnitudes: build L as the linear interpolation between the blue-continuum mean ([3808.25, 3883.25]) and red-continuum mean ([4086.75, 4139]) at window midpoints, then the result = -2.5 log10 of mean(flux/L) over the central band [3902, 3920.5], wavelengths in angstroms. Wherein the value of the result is 0.08 mag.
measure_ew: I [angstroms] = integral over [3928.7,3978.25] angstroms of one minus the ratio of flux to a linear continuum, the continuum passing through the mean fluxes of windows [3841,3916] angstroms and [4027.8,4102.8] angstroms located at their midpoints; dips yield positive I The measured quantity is 2.17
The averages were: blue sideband 9.52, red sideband 9.24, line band 8.99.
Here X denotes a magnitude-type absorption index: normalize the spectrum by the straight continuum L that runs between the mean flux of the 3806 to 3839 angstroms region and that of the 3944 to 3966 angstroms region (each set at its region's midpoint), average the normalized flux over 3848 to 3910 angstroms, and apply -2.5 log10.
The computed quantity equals -0.09 mag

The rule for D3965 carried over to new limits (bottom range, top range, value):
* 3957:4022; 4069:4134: 1.08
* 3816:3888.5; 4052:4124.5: 1.09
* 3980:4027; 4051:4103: 1.10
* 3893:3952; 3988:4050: 1.06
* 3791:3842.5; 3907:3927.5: 1.13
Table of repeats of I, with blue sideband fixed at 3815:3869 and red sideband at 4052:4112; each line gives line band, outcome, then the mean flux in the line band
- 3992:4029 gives 1.3 angstroms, 8.96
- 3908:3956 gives 1.4 angstroms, 9.04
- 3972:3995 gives 2.7 angstroms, 8.21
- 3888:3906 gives 0.7 angstroms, 8.96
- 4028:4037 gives 0.3 angstroms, 8.98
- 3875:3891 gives -0.4 angstroms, 9.54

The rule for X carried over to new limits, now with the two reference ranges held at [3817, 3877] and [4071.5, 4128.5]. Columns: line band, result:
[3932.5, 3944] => 0.08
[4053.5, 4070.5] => 0.01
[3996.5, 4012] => 0.08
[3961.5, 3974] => -0.05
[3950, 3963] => 0.04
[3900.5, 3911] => 0.12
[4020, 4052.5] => 0.03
